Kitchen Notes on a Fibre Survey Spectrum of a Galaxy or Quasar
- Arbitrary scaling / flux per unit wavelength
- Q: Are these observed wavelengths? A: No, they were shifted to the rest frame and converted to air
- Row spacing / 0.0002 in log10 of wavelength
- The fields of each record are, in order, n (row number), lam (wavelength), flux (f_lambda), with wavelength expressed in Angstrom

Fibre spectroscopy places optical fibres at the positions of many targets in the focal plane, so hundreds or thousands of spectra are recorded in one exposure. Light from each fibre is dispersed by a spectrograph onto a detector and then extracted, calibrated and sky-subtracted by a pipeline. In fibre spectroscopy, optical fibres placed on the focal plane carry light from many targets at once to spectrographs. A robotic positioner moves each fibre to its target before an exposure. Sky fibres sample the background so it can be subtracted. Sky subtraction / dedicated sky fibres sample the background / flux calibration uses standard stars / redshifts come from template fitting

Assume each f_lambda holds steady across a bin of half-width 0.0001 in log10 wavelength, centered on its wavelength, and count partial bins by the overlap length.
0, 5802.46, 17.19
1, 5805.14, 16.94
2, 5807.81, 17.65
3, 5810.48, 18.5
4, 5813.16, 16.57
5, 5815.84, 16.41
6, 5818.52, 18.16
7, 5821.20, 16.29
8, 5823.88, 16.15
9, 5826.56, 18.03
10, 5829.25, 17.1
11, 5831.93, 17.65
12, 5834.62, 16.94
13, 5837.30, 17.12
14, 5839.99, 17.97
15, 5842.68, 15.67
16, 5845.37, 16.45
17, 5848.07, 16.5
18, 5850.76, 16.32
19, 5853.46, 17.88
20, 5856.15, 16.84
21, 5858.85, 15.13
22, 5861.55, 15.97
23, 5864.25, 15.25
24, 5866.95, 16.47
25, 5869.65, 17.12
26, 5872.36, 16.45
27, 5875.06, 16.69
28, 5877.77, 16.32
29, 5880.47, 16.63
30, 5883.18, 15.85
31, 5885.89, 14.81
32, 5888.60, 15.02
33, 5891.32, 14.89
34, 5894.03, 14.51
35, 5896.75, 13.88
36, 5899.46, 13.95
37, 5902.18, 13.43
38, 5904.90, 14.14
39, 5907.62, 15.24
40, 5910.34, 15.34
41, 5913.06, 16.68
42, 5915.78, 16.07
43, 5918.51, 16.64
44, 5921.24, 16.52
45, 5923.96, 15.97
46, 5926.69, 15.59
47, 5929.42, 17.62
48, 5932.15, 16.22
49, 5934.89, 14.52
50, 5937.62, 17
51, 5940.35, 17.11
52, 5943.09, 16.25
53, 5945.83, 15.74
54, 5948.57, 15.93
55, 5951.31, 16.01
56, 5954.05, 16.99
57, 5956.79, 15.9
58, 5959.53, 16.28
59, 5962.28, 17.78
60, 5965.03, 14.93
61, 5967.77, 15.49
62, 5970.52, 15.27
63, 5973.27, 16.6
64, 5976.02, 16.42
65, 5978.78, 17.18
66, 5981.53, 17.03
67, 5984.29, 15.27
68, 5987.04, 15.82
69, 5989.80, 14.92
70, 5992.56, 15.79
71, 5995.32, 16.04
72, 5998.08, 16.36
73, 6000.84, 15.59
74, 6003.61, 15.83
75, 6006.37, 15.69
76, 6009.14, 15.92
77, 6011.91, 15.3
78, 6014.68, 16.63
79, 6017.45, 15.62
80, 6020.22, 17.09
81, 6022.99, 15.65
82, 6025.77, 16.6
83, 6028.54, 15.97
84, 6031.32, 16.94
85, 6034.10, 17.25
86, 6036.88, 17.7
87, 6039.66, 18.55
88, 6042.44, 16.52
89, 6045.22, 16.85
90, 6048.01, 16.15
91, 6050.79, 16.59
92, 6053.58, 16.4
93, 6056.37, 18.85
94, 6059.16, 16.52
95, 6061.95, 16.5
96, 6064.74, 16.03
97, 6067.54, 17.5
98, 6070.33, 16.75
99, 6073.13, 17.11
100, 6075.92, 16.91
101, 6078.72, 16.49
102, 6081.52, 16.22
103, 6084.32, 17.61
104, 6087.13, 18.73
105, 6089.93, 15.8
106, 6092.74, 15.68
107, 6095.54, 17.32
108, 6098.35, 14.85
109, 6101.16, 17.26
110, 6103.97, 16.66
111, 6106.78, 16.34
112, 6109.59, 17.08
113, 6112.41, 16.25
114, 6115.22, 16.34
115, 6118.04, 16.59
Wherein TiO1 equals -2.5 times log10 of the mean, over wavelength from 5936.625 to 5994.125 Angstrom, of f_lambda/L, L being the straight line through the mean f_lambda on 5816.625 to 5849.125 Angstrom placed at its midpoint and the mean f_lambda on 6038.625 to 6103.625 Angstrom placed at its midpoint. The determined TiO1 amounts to 0.05 mag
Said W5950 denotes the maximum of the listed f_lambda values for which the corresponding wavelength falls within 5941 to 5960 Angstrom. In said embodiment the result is 16.99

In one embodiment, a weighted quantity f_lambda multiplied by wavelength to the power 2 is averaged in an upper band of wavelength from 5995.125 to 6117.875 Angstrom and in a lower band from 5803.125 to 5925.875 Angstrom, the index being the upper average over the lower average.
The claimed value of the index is 1.09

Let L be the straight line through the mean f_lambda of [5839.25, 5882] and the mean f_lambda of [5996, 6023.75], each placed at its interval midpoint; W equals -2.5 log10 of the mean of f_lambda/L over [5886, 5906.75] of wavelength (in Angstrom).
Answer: 0.14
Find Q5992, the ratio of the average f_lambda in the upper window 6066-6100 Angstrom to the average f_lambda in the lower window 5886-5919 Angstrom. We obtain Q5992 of 1.12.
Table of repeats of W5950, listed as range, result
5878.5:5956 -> 17.62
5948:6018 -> 17.78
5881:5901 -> 15.85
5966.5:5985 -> 17.18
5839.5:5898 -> 17.97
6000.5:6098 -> 18.85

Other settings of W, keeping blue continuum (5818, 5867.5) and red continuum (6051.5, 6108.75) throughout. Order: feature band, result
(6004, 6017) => 0.06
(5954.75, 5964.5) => 0.01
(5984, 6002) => 0.07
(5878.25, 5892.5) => 0.08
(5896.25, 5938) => 0.08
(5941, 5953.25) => 0.04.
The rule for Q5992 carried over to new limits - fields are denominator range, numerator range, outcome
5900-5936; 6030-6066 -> 1.09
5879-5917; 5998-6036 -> 1.08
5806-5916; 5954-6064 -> 1.01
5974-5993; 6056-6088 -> 1.06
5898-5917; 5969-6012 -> 1.07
